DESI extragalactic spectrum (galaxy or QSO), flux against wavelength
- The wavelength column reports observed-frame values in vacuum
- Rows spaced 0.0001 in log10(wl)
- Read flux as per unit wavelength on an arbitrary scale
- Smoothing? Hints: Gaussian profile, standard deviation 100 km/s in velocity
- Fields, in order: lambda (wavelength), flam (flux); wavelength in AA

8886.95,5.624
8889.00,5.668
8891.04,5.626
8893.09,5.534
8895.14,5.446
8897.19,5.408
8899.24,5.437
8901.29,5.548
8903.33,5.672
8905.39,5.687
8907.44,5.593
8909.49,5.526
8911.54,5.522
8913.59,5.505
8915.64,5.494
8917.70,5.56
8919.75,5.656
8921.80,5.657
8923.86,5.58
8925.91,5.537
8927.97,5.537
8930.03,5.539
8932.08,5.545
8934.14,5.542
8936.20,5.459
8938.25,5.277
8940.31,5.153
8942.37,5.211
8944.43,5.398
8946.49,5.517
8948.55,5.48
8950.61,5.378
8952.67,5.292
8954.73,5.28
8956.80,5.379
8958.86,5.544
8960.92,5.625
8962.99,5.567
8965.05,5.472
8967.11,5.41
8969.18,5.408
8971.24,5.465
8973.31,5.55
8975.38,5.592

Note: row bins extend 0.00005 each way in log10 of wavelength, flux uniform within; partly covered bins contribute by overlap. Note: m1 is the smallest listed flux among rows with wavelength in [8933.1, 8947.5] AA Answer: 5.153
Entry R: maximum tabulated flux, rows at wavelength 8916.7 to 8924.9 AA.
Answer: 5.657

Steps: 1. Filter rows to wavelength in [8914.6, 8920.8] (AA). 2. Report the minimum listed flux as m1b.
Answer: 5.494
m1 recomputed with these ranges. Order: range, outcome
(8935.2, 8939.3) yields 5.277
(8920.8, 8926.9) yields 5.537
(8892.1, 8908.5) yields 5.408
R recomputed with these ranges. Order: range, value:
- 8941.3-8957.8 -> 5.517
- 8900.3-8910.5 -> 5.687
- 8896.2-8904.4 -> 5.672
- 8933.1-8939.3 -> 5.542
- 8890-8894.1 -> 5.626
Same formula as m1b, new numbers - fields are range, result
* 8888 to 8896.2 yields 5.446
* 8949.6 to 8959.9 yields 5.28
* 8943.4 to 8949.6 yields 5.398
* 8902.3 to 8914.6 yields 5.505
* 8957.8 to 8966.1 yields 5.472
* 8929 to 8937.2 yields 5.459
